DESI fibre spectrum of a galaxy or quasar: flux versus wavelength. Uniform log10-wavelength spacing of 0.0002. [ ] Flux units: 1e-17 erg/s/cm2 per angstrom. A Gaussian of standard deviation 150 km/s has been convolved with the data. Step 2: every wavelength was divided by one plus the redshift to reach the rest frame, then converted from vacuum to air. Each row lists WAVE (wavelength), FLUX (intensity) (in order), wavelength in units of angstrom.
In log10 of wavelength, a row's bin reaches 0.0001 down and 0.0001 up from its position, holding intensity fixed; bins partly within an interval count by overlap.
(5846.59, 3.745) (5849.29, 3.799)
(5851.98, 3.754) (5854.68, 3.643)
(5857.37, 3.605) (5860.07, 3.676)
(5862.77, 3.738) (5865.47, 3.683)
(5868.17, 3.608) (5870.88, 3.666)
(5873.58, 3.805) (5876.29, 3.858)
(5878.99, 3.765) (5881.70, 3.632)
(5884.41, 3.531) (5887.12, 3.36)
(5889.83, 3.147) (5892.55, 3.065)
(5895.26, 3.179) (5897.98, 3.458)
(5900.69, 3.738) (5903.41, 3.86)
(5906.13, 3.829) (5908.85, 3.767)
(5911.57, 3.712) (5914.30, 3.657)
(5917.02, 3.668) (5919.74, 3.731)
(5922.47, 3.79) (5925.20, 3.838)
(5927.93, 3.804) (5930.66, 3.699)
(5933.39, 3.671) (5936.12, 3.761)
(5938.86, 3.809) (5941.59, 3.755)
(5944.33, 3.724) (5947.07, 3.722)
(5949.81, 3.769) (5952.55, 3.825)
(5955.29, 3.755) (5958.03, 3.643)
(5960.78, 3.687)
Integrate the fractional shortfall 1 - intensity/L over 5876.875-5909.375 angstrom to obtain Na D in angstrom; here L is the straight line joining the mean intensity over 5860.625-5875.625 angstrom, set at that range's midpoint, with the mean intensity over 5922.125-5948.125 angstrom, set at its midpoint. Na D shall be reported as 1.70 angstrom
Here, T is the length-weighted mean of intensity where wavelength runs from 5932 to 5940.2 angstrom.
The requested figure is 3.75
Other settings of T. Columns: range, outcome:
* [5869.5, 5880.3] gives 3.77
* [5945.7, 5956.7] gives 3.77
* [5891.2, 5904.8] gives 3.46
